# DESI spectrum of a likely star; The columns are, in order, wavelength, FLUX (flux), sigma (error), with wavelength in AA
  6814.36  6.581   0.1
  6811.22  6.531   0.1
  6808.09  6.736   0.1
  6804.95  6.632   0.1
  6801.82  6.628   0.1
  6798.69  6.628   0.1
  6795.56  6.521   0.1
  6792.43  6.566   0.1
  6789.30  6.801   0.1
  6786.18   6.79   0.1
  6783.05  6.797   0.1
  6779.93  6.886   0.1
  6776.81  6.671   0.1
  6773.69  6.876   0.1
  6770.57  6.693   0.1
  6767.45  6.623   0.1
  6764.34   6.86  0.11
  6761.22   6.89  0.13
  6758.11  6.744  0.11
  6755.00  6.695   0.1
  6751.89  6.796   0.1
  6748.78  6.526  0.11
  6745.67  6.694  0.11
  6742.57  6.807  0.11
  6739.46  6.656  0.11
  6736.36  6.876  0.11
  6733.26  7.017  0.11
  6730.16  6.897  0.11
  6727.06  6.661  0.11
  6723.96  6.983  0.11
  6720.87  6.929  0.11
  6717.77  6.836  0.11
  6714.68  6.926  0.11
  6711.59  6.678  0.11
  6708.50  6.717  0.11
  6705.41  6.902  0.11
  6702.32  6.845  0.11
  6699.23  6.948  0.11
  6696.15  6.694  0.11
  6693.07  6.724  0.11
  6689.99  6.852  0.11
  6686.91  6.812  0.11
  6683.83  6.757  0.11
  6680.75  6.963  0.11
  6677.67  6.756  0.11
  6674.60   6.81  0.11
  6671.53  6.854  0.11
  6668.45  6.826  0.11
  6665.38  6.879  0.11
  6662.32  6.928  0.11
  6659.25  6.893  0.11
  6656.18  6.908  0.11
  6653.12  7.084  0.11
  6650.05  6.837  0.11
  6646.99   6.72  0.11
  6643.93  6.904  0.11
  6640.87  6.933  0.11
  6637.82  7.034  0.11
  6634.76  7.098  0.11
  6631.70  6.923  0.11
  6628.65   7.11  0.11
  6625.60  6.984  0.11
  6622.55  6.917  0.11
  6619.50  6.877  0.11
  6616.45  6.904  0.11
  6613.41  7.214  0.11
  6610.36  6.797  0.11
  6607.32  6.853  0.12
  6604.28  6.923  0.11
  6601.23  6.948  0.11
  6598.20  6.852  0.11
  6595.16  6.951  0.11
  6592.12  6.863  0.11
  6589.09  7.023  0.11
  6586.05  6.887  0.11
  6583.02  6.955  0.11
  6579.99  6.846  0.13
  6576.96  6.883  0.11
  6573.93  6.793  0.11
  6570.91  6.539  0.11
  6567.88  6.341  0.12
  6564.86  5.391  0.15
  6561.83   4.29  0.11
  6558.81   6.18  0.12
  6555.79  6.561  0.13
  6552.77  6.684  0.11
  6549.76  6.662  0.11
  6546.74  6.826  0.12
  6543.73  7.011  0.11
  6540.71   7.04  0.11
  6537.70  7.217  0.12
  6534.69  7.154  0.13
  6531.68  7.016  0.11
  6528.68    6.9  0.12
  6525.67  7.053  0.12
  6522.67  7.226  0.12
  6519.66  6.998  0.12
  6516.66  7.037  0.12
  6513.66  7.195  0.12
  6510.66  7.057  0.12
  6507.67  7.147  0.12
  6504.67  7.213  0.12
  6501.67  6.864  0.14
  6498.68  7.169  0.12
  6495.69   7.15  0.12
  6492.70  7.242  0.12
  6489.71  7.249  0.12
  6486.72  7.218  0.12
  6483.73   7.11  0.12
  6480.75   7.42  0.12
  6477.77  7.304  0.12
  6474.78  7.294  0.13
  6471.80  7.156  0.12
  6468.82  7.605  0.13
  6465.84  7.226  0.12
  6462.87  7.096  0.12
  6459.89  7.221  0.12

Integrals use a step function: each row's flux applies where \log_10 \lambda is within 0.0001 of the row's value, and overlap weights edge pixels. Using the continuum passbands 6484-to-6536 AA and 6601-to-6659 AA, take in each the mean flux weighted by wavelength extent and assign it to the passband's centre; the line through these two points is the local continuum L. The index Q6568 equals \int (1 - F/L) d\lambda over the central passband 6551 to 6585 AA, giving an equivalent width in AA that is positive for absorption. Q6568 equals 3.4 AA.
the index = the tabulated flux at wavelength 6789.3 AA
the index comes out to 6.801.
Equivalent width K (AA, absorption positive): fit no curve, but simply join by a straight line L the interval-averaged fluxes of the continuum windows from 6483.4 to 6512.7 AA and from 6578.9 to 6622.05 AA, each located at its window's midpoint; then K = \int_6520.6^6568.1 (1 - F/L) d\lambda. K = 3.0 AA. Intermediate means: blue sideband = 7.14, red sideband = 6.92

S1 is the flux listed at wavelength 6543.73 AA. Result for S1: 7.011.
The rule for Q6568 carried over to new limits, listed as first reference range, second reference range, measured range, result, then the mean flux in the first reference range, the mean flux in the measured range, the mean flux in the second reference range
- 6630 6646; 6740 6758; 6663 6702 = 0.2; 6.97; 6.83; 6.7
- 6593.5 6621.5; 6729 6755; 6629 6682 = -0.3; 6.92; 6.91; 6.78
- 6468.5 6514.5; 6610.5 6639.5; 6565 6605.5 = 1.6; 7.2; 6.78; 7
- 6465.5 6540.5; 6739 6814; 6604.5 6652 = 0.1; 7.17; 6.94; 6.71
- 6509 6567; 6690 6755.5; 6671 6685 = -0.1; 6.71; 6.83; 6.8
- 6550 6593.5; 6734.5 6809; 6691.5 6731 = -1.1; 6.45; 6.83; 6.73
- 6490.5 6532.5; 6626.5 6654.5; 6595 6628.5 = 0.3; 7.1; 6.94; 6.96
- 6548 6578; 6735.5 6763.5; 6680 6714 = -1.1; 6.23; 6.81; 6.74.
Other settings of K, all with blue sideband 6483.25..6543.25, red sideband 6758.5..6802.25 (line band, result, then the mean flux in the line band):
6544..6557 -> 0.6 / 6.72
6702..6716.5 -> 0.0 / 6.81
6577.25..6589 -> 0.2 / 6.91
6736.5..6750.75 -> 0.2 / 6.69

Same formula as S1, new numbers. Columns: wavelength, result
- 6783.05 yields 6.797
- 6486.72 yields 7.218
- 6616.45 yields 6.904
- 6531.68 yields 7.016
